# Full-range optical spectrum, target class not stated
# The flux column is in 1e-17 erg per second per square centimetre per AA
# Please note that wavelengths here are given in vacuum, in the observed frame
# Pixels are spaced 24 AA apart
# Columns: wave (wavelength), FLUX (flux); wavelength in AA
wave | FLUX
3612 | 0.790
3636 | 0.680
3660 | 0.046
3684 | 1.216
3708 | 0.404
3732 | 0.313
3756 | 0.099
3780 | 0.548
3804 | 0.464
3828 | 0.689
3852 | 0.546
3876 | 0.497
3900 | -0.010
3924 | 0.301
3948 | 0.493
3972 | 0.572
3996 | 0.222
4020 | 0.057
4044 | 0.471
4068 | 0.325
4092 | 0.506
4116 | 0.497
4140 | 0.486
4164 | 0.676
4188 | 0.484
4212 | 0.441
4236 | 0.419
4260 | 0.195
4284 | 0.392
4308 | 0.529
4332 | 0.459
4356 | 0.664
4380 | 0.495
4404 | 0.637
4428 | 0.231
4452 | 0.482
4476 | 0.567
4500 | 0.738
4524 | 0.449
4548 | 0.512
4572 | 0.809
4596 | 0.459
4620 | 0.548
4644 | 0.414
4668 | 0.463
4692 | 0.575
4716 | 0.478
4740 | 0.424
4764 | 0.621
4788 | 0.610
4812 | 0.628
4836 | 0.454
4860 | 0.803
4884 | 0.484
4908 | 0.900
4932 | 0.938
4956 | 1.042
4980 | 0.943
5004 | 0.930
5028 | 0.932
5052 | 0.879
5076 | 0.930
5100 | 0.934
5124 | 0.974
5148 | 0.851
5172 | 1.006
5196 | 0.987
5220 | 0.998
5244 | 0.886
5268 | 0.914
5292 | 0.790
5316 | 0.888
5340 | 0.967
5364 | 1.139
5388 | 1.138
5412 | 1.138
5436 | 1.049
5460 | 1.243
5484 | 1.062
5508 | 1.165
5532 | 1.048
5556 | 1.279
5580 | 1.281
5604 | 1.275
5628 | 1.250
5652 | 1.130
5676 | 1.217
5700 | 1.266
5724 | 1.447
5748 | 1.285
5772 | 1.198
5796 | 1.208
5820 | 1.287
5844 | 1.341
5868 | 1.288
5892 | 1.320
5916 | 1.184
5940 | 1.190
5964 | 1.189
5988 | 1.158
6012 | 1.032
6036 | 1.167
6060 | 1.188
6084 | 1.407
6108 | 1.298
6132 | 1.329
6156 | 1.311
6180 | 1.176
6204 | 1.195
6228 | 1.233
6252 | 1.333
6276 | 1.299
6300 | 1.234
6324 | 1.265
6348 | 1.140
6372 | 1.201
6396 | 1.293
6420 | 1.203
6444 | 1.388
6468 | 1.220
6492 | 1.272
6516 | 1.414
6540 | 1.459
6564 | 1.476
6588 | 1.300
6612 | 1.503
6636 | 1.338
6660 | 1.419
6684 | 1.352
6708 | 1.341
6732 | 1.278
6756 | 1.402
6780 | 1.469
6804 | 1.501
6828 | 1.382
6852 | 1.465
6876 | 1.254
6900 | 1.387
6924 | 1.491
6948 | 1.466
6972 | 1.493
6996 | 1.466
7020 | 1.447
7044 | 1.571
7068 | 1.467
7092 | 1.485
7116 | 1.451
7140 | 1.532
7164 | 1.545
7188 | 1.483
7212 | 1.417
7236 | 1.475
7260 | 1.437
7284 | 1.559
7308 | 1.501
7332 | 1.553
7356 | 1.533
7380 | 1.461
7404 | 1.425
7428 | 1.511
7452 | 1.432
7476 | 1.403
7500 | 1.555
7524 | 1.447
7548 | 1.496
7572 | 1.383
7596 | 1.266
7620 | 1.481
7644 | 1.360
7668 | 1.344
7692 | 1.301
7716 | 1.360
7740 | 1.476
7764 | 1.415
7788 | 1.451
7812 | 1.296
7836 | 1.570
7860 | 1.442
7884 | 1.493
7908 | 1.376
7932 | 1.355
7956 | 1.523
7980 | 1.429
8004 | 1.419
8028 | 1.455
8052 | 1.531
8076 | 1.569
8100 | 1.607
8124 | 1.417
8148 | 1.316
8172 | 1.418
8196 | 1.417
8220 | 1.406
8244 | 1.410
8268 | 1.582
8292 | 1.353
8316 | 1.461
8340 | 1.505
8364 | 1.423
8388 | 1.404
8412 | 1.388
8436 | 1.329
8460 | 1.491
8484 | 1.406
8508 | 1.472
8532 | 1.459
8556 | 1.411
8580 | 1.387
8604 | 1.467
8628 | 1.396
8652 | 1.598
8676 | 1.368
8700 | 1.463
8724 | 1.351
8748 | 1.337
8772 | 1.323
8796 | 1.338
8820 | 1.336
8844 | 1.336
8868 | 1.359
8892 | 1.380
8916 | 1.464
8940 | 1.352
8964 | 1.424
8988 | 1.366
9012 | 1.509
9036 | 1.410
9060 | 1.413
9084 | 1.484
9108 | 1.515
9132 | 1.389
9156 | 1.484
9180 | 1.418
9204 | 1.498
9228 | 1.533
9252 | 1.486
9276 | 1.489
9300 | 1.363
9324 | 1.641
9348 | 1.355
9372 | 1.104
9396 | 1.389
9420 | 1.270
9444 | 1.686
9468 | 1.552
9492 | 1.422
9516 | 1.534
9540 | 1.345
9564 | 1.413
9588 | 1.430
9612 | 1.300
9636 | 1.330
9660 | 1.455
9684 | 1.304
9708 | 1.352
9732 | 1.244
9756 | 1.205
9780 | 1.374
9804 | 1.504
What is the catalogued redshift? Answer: 0.23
